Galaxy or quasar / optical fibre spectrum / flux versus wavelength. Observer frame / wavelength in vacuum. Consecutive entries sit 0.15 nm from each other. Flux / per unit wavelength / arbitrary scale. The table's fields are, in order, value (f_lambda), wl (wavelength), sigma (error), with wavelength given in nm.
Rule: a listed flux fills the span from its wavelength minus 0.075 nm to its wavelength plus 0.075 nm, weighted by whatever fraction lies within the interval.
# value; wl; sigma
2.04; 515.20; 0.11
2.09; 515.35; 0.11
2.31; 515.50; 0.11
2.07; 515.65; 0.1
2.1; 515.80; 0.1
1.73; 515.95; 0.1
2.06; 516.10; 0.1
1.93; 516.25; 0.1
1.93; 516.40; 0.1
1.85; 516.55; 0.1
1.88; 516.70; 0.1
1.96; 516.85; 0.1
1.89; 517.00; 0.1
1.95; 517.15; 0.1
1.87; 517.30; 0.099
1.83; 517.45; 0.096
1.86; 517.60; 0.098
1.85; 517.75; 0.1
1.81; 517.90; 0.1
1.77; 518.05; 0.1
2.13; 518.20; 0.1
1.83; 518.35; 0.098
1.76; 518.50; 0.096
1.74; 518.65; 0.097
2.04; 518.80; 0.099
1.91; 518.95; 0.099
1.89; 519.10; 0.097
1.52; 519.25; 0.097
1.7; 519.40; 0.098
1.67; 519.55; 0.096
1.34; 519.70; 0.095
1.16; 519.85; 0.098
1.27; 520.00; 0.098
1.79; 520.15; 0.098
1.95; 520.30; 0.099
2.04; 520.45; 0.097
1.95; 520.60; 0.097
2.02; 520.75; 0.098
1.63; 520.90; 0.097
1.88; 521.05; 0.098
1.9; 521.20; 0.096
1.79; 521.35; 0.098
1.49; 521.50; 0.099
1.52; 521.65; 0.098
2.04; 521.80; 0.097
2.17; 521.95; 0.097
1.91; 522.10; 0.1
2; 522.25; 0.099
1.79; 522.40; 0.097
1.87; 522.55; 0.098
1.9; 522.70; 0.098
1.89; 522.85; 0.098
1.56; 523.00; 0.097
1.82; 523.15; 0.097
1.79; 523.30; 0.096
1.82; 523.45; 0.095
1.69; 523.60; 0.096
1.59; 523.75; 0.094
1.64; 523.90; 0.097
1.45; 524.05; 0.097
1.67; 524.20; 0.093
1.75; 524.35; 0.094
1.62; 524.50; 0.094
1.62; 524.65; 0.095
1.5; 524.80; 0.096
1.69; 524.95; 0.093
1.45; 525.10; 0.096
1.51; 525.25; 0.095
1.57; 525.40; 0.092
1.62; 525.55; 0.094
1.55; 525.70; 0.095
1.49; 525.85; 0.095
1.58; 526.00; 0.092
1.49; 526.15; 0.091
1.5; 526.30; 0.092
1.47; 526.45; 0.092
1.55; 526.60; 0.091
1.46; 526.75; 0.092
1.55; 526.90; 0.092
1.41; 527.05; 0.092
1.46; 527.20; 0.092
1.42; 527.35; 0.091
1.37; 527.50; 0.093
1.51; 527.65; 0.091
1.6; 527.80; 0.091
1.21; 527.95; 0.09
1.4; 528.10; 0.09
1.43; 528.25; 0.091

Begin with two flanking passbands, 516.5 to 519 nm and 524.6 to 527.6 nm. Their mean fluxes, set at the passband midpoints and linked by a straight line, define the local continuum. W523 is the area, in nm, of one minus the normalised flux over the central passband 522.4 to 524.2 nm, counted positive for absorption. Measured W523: -0.103 nm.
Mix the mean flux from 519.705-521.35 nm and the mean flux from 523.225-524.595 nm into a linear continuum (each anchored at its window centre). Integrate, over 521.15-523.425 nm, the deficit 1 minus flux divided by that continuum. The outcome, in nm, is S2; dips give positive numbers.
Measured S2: -0.17 nm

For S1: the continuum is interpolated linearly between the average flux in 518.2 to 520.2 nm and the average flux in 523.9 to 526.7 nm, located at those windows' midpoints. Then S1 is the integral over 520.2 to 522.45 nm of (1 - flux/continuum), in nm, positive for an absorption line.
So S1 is -0.32 nm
